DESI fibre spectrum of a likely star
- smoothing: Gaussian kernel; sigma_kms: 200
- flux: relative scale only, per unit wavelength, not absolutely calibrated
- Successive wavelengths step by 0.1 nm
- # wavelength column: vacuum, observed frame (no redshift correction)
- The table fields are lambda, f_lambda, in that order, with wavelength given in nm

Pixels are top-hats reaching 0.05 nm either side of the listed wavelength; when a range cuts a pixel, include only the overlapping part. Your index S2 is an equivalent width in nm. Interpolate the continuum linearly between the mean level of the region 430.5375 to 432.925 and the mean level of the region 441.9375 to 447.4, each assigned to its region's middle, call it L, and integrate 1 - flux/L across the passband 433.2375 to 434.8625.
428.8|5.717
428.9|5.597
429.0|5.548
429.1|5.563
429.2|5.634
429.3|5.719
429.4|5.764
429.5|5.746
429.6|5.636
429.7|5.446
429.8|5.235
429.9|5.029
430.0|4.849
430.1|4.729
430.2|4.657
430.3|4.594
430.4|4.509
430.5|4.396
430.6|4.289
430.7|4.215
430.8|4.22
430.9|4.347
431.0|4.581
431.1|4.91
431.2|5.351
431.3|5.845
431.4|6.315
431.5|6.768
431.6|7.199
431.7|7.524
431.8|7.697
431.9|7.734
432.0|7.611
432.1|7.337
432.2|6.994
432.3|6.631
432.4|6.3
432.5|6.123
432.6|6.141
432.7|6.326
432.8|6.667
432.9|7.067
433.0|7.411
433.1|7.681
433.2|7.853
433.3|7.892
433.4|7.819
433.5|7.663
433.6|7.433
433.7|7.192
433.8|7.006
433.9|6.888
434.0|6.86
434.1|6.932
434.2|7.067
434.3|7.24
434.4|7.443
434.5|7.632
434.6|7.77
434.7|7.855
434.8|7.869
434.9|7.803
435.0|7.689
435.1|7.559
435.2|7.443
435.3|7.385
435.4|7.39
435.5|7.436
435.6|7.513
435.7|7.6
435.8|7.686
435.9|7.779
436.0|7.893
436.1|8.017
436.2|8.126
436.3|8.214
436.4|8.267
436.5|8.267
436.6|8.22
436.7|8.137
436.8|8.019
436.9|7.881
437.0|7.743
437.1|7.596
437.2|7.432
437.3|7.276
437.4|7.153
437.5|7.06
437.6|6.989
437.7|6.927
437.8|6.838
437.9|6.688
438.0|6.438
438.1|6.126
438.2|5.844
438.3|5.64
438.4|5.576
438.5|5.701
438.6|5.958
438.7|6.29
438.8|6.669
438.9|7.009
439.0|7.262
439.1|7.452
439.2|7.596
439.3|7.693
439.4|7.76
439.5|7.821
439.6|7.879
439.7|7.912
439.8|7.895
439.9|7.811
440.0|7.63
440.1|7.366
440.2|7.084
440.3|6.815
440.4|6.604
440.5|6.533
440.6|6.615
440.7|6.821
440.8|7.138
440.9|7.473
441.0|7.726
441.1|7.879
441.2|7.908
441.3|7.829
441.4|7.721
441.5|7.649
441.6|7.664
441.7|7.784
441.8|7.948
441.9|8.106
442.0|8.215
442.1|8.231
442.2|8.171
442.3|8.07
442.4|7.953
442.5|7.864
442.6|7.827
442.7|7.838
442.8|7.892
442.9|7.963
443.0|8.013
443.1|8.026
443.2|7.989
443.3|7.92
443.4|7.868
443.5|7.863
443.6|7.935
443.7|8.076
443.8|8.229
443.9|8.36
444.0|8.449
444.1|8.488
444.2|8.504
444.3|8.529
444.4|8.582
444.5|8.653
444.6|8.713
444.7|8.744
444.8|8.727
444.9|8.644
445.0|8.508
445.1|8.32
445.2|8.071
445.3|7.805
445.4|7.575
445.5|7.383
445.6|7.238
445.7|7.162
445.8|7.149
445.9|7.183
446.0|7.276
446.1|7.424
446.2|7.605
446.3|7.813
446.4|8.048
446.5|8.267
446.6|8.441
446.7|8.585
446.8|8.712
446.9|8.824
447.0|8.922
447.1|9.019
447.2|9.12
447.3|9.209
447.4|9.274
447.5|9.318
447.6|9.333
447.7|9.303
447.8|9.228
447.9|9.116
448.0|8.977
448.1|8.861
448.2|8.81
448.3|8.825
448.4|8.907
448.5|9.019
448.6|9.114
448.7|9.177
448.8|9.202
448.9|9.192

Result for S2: -0.23 nm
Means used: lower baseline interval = 6.16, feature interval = 7.42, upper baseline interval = 8.16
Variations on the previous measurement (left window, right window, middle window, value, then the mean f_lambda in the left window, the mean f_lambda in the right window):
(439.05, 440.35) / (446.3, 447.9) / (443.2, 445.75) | 0.08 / 7.59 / 8.88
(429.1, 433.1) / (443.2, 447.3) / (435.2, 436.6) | -0.25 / 5.85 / 8.18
